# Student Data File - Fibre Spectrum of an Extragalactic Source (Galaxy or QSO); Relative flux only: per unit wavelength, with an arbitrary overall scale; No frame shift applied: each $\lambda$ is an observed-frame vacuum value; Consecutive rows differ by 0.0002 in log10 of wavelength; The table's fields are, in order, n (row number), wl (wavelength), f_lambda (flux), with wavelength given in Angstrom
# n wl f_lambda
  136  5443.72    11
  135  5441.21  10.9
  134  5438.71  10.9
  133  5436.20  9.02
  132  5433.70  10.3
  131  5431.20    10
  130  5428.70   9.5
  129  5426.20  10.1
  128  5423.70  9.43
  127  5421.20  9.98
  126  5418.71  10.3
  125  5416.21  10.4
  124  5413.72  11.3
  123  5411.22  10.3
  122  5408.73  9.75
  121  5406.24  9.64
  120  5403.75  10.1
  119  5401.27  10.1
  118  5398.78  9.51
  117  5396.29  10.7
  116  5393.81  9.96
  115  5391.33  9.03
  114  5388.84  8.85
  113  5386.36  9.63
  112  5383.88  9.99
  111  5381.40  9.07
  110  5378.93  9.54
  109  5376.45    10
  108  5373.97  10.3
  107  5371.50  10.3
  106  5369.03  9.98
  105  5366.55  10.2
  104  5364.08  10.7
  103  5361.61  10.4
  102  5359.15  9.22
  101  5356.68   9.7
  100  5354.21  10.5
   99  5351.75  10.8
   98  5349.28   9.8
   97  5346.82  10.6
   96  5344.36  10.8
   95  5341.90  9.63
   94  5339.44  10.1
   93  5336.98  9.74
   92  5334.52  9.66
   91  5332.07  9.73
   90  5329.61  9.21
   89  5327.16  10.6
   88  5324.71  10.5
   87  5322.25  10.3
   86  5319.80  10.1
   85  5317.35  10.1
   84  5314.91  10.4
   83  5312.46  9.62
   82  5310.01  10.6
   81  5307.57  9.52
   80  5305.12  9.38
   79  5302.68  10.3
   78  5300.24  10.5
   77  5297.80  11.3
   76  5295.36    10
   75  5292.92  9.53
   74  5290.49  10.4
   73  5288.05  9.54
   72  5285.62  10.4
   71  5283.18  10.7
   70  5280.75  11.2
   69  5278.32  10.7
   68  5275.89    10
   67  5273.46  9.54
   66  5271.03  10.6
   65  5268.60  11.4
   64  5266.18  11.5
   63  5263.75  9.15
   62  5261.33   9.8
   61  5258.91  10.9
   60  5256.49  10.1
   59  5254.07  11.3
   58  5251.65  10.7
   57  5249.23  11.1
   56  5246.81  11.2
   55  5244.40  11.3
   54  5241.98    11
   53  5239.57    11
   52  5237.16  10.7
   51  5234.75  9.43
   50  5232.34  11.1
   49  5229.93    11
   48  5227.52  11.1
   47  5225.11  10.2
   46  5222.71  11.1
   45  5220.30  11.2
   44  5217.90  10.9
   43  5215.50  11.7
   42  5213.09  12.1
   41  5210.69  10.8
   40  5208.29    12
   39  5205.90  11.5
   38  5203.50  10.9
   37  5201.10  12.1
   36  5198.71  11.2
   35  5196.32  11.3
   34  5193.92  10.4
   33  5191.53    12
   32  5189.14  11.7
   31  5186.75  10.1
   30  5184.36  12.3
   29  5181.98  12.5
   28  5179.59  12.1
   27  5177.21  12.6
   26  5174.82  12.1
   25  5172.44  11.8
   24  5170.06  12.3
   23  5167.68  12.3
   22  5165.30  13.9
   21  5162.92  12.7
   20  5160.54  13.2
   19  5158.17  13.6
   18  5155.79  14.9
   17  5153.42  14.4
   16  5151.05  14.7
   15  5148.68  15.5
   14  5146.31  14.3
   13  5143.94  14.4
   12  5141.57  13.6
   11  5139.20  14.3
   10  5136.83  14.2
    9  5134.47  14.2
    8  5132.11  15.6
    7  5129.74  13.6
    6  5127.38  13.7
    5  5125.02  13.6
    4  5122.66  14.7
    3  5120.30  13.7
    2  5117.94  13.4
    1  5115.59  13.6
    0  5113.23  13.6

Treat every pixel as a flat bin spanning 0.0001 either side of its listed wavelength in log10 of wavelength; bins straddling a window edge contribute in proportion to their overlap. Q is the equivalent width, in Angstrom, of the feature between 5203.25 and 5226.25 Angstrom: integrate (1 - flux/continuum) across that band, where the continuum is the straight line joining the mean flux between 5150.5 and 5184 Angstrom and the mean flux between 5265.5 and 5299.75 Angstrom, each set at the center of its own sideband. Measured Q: 1.4 Angstrom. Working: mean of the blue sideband 13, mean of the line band 11.3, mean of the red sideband 10.5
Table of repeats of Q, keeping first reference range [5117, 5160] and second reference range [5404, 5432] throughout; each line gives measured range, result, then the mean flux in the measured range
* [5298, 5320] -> 3.0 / 10.1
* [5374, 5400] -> 2.1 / 9.66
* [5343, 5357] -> 0.9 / 10.4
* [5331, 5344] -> 1.6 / 9.84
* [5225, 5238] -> 2.3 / 10.6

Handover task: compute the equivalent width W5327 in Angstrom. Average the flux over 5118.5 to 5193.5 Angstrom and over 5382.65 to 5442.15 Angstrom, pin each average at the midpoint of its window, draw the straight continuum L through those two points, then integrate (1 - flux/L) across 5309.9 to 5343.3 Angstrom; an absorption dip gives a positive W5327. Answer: 3.3 Angstrom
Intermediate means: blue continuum 13.3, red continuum 9.98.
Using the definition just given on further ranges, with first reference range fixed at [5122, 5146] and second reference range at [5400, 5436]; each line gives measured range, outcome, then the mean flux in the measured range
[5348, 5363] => 1.2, 10.1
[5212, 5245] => 4.7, 11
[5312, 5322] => 1.2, 10.1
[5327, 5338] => 1.5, 9.71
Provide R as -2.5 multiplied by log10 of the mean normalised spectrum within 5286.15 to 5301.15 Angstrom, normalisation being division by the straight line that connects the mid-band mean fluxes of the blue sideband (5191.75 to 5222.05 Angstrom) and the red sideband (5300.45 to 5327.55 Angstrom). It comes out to 0.01 mag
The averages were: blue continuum 11.4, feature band 10.2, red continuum 10.1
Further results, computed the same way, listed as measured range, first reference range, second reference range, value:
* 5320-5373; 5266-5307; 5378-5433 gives 0.00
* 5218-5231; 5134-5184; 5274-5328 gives 0.10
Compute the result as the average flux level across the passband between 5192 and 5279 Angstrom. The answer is 10.9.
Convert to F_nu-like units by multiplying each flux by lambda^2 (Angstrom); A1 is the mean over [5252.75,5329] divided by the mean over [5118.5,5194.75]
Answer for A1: 0.82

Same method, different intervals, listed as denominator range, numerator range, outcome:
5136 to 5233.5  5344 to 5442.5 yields 0.88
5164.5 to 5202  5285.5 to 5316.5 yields 0.89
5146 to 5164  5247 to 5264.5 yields 0.77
